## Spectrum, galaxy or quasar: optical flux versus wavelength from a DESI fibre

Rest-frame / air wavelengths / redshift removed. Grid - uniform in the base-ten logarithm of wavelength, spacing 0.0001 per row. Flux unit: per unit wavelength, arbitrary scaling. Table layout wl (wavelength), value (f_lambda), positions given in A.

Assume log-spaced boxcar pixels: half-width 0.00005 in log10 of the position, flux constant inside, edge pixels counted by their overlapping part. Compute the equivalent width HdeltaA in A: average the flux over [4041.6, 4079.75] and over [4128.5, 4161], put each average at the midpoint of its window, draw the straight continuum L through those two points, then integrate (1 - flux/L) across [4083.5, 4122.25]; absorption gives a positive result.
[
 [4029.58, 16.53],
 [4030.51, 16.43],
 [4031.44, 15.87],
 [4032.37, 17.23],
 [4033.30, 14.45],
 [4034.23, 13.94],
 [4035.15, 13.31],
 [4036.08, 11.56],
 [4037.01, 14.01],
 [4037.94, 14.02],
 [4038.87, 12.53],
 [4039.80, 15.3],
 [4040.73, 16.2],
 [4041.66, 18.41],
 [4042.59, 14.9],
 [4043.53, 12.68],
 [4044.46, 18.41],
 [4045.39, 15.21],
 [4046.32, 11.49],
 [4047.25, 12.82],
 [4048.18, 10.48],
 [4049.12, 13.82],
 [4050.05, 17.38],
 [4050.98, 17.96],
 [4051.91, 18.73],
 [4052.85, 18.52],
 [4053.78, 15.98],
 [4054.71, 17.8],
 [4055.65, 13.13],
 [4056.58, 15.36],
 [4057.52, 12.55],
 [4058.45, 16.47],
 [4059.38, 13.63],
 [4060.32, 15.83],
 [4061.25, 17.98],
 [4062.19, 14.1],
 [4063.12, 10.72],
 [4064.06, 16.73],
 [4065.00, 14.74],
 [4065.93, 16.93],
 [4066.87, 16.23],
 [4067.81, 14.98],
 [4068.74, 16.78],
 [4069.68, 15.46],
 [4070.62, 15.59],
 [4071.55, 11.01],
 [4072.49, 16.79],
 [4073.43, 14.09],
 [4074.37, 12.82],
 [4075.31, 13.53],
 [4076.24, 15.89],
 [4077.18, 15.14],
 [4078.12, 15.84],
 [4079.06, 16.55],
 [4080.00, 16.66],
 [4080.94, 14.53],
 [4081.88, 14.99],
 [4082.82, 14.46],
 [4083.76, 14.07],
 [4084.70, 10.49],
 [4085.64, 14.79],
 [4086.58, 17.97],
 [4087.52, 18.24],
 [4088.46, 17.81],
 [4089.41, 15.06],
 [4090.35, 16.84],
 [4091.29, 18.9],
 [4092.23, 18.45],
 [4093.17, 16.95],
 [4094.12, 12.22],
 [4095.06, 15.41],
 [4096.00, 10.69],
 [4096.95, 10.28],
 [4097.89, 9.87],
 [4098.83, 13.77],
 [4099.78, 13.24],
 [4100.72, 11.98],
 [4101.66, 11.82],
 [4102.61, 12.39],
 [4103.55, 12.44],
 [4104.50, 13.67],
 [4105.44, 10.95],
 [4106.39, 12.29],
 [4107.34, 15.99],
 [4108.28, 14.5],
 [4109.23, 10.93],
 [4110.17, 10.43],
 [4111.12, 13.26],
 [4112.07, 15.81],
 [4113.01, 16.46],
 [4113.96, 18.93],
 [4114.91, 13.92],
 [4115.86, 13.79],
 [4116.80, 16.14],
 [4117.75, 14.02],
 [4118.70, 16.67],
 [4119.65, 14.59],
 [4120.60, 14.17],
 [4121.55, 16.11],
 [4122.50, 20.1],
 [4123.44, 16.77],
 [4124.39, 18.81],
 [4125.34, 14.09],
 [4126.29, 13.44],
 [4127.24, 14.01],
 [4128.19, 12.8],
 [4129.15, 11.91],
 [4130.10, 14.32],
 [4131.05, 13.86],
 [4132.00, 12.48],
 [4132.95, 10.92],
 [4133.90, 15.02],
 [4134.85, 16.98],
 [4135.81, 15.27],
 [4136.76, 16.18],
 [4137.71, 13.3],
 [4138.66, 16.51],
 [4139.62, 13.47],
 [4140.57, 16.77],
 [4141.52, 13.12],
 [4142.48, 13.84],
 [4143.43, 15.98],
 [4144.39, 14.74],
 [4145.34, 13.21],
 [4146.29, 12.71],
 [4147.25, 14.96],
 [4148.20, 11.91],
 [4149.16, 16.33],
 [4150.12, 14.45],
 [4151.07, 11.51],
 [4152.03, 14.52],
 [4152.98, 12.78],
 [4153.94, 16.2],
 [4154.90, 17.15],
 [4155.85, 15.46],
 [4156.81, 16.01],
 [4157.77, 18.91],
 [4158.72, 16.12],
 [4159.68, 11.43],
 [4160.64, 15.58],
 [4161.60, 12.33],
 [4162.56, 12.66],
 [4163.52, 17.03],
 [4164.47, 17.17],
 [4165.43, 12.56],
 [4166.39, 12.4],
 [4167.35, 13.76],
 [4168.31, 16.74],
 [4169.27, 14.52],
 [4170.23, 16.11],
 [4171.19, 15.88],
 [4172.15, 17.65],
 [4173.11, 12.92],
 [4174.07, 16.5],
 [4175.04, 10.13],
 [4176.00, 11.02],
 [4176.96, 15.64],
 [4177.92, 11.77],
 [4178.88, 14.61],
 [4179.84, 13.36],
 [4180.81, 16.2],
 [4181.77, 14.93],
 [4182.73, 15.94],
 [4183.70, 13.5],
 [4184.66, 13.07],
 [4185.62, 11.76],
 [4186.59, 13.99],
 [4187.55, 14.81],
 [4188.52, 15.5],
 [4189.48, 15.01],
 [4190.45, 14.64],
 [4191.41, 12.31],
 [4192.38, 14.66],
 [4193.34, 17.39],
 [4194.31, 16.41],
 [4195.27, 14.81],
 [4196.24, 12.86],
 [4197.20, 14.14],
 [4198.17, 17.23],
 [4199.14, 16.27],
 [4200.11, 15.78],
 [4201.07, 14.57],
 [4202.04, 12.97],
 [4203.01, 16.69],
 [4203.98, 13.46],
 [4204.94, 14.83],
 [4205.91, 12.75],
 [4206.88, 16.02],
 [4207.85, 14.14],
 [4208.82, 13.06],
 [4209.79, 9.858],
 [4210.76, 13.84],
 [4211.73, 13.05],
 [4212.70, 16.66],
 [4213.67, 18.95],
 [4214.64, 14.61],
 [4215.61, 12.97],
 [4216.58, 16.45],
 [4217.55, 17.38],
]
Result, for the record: 1.3 A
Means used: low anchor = 15.2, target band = 14.3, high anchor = 14.5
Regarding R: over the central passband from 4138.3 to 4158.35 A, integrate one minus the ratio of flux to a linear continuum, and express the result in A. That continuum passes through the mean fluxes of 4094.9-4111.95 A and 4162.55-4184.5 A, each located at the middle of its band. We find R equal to -1.48 A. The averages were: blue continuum 12.5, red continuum 14.5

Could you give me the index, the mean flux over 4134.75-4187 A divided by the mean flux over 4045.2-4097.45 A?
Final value 1.0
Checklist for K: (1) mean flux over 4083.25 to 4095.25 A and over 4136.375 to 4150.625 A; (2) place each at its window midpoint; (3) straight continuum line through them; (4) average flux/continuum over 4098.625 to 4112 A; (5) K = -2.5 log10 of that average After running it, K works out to 0.21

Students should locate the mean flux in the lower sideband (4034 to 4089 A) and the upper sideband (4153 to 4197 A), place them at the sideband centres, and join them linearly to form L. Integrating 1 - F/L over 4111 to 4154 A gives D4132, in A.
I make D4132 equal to 0.2 A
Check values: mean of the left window 15.1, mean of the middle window 14.7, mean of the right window 14.6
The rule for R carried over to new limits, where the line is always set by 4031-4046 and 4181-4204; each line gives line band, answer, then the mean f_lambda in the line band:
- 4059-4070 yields -0.39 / 15.3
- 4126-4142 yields 0.68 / 14.1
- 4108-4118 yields 0.27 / 14.4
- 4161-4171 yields 0.12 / 14.6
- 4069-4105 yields 0.75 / 14.5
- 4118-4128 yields -0.65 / 15.8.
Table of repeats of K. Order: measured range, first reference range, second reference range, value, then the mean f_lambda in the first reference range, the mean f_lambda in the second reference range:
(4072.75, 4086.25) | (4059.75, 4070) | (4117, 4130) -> 0.06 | 15.5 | 15.2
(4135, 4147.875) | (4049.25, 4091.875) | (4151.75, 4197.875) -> 0.02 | 15.6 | 14.6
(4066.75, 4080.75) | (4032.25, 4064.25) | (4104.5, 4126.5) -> -0.02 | 14.9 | 14.9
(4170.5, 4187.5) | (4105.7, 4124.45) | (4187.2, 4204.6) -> 0.07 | 15.1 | 15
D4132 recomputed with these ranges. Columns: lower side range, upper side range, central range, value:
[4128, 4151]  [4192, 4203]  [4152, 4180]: 0.0 A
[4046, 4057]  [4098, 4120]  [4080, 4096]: -1.4 A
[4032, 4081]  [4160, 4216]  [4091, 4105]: 1.4 A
